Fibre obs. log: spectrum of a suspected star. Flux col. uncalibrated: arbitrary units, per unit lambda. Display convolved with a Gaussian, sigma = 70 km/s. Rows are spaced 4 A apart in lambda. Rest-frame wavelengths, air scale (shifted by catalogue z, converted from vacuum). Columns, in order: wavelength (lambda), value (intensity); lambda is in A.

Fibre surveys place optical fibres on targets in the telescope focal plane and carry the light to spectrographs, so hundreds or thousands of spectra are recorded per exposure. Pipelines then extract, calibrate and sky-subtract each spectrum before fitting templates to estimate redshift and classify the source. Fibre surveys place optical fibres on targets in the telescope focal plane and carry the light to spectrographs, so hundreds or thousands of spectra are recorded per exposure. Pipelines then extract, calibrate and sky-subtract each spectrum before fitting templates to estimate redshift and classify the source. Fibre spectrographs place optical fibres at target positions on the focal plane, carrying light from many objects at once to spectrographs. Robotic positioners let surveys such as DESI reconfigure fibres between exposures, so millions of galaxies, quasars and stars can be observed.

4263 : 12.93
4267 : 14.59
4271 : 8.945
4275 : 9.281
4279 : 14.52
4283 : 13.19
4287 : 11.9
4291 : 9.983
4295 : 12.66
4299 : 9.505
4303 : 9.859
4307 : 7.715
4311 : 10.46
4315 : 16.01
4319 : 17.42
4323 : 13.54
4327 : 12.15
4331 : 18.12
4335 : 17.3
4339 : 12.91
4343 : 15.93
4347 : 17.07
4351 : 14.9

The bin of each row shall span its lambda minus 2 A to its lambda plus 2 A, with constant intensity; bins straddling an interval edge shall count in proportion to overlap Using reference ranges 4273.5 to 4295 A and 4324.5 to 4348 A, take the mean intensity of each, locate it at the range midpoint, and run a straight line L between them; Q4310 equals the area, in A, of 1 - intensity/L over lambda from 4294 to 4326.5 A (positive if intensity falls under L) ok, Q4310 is 3.84 A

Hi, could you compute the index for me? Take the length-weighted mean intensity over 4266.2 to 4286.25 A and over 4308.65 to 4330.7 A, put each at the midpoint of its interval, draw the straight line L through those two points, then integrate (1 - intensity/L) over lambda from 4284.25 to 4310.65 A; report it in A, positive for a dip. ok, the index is 5.3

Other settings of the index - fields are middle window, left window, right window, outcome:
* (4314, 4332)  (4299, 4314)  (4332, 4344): -3.6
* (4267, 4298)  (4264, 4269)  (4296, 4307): 0.9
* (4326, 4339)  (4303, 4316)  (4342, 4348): -1.1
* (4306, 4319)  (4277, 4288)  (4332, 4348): 1.9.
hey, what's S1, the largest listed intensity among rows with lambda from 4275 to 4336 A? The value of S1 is 18.12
